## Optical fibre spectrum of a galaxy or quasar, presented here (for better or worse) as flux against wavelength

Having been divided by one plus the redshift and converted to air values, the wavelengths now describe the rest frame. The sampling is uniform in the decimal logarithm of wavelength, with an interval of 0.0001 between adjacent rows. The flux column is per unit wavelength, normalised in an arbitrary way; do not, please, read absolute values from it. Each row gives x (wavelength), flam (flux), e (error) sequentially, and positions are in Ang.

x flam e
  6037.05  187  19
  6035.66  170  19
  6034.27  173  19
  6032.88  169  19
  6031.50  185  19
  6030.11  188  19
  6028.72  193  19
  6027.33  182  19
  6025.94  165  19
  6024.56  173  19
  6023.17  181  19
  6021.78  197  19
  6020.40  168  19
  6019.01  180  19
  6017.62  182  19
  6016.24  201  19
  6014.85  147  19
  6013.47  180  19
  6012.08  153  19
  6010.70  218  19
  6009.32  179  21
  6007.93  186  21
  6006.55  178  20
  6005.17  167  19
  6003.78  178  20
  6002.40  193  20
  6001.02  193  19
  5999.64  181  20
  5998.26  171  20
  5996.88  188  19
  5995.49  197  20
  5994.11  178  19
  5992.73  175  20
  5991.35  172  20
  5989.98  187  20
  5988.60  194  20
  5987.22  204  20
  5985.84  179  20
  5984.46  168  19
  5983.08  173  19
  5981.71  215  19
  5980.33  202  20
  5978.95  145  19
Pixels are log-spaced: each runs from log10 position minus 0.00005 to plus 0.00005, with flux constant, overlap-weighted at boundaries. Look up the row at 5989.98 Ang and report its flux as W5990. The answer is 187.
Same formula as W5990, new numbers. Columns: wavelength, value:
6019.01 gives 180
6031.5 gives 185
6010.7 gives 218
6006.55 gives 178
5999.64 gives 181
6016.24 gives 201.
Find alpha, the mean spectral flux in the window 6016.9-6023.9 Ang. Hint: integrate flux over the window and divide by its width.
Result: 182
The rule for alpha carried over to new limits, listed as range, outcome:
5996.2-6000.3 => 180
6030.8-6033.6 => 177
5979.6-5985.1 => 189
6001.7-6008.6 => 180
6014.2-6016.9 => 174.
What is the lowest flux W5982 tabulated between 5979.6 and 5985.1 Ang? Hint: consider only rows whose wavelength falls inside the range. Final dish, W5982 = 168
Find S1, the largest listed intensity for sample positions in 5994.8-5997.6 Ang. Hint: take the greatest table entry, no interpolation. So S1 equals 197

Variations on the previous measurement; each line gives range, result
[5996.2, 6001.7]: 193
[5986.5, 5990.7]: 204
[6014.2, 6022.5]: 201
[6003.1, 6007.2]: 178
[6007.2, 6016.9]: 218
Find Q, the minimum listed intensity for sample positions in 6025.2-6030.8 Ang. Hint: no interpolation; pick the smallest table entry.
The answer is 165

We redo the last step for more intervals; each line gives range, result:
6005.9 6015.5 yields 147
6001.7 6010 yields 167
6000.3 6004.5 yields 178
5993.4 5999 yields 171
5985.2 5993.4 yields 172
